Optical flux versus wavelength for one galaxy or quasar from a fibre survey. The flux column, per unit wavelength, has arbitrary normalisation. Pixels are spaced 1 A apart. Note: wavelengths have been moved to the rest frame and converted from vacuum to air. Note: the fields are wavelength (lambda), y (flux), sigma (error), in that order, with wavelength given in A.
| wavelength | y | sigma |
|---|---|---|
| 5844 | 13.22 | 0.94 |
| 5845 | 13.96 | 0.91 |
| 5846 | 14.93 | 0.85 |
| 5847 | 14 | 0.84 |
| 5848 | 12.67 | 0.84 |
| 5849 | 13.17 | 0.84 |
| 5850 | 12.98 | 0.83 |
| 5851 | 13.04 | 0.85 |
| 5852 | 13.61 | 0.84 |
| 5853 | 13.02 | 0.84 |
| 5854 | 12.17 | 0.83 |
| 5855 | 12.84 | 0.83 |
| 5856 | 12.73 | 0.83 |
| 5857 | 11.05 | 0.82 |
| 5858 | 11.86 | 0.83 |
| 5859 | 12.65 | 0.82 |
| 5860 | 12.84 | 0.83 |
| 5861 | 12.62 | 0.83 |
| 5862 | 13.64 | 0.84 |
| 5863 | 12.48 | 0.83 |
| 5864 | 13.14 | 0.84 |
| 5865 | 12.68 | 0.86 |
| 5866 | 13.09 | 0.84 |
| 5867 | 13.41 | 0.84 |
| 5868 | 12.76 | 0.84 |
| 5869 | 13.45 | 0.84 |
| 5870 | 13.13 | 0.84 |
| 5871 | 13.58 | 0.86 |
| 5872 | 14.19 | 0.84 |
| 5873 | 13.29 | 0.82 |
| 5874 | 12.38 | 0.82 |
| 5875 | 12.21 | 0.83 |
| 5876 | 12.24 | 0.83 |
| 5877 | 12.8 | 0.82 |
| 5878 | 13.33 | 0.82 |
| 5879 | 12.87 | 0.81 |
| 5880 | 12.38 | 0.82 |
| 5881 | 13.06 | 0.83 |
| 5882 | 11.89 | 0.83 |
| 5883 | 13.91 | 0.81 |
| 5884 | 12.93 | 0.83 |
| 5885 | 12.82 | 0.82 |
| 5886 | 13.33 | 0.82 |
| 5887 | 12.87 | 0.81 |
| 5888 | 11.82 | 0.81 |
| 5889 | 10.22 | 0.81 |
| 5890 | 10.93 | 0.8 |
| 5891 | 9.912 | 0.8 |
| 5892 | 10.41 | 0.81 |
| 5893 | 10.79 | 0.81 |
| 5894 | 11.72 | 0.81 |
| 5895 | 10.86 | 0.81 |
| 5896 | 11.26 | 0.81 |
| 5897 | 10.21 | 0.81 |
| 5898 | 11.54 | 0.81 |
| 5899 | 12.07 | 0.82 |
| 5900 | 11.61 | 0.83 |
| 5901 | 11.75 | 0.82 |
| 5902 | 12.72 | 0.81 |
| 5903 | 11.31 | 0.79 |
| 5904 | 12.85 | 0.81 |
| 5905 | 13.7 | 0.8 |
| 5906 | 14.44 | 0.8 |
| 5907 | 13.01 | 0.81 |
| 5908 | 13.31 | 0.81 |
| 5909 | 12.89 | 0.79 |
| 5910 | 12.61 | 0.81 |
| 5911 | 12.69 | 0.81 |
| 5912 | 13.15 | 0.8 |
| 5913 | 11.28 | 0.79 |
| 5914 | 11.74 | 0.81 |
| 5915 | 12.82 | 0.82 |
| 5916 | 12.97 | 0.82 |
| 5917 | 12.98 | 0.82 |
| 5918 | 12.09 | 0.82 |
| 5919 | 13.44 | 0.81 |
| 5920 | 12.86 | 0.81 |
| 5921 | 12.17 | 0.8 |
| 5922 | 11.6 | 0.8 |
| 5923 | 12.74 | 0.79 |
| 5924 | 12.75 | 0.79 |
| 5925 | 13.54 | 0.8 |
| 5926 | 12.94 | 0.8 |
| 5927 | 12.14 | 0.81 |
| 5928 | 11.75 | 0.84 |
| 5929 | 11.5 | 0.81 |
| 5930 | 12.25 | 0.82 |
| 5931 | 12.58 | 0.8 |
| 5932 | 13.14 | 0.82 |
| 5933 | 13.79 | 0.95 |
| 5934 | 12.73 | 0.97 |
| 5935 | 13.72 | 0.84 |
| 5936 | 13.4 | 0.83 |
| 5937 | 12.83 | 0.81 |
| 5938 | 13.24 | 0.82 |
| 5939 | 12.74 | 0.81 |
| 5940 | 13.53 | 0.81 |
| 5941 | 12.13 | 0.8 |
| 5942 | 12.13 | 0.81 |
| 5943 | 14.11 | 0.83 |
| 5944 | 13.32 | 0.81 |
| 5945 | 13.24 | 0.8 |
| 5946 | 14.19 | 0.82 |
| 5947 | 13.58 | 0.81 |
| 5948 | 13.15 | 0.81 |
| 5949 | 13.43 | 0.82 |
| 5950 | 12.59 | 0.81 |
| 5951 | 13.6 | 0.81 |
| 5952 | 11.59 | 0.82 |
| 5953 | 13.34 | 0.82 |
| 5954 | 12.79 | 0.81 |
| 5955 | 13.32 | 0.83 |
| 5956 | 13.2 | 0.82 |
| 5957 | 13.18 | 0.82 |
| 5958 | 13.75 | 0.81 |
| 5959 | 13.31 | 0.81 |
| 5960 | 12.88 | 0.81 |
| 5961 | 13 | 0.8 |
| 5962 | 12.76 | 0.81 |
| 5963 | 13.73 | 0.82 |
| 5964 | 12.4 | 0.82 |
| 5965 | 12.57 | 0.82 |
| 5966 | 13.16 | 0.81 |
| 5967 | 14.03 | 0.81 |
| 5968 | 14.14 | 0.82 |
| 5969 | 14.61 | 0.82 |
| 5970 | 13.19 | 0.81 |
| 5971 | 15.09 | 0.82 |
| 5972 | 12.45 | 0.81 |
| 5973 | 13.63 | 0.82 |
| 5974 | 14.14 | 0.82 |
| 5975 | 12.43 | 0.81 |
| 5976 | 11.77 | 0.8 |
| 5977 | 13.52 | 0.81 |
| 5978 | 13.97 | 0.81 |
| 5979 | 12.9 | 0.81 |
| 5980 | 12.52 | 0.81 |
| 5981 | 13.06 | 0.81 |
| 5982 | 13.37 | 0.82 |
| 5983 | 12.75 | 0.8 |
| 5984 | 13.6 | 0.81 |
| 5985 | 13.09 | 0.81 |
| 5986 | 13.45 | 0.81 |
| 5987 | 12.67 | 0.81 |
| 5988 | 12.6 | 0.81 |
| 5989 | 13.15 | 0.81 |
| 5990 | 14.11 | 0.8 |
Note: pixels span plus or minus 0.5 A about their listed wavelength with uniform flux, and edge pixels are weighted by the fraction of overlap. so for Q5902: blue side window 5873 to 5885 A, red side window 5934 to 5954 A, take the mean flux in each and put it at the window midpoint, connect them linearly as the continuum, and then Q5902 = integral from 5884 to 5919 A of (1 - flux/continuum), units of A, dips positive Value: 2.11 A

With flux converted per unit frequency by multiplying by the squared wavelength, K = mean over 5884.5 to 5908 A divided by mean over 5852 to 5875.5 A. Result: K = 0.93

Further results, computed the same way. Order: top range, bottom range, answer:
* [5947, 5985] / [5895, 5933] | 1.08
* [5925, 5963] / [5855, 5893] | 1.06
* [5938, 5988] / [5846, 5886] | 1.06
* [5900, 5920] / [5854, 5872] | 1.00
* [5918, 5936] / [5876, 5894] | 1.06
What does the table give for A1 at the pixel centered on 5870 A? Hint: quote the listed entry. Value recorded 13.13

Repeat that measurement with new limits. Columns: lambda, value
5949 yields 13.43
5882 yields 11.89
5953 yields 13.34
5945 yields 13.24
